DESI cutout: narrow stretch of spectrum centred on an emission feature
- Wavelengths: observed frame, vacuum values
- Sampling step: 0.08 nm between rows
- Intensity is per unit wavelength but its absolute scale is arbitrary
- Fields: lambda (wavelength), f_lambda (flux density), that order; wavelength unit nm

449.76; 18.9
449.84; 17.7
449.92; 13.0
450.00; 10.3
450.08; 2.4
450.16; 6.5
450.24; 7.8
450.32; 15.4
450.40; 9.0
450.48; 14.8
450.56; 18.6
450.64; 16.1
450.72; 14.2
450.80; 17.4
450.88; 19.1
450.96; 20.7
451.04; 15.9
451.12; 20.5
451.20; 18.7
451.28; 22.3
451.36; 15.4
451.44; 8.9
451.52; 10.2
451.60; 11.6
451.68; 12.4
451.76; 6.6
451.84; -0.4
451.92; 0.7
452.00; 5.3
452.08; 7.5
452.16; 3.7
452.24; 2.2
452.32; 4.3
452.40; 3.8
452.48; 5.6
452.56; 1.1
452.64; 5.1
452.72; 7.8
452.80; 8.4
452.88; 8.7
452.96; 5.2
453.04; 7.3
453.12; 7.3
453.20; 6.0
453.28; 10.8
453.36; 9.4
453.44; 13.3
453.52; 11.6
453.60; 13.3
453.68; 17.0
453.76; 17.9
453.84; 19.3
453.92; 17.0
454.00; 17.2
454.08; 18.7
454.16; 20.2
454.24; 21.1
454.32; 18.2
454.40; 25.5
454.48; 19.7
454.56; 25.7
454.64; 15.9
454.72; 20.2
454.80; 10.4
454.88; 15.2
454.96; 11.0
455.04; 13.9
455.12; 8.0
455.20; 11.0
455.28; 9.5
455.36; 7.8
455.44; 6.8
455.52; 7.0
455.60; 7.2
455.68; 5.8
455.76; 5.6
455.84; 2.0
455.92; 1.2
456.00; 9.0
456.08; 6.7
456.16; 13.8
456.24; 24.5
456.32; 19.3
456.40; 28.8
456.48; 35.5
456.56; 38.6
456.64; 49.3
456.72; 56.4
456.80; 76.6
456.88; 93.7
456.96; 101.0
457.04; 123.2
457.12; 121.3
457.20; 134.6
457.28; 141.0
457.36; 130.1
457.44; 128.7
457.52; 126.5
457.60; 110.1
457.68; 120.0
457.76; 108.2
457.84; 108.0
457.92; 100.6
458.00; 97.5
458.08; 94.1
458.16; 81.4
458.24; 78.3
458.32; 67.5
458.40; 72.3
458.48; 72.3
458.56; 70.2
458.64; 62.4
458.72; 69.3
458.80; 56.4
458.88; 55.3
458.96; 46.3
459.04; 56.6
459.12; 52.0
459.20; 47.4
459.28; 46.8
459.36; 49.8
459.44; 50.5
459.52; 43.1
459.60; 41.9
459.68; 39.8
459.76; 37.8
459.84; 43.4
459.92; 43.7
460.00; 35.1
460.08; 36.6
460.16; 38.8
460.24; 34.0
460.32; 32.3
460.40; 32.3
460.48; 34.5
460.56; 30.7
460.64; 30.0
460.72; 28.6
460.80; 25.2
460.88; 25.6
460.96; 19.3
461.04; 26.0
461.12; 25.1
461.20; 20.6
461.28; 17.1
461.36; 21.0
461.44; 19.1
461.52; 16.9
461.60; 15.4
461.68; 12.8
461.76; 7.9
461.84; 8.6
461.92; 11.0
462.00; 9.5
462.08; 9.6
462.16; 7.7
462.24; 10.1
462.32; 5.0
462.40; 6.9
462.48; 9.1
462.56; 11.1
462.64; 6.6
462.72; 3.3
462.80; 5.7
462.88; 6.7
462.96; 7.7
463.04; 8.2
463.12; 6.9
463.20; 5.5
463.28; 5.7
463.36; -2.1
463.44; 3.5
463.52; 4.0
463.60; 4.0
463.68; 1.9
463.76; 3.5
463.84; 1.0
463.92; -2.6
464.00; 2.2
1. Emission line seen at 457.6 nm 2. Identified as Lyman alpha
